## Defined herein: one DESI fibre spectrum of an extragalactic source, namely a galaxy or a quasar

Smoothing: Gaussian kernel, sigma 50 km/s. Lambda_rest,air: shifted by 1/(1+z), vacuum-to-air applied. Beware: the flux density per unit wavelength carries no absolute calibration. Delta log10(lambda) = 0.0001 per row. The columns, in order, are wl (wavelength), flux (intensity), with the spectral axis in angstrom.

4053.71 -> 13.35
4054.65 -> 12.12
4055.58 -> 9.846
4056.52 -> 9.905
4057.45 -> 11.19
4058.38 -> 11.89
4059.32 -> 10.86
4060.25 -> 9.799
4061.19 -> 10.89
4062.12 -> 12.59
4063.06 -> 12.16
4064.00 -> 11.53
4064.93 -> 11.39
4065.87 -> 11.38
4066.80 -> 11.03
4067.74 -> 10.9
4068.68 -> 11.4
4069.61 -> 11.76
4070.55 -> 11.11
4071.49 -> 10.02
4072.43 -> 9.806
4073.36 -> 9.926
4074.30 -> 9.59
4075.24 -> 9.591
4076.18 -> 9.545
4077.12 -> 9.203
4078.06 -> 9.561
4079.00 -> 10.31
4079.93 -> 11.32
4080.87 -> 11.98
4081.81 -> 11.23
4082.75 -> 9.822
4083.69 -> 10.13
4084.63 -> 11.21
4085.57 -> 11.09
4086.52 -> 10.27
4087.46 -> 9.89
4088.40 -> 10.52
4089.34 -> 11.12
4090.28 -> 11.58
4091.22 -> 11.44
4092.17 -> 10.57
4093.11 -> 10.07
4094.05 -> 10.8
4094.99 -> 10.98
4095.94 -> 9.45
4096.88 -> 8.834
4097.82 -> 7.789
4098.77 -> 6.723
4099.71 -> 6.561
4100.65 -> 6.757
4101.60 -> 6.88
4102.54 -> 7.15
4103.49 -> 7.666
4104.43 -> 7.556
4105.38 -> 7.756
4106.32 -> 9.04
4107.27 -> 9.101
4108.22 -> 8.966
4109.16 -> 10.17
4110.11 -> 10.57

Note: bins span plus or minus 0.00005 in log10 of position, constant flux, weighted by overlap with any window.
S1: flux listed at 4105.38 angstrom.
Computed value 7.756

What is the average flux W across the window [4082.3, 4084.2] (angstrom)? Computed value 10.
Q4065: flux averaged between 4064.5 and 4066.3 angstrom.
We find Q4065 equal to 11.4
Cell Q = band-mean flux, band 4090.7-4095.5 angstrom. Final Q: 10.8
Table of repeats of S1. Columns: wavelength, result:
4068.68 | 11.4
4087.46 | 9.89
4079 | 10.31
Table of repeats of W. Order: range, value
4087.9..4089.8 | 10.8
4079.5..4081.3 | 11.6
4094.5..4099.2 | 8.78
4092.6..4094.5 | 10.5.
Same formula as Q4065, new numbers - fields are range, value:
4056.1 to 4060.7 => 10.8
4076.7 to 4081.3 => 10.5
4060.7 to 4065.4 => 11.7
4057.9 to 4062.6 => 11.2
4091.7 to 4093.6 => 10.4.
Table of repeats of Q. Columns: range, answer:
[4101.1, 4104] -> 7.23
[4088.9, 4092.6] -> 11.2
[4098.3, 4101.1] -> 6.7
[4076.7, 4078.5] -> 9.38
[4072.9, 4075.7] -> 9.69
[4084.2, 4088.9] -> 10.6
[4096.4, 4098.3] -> 8.32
